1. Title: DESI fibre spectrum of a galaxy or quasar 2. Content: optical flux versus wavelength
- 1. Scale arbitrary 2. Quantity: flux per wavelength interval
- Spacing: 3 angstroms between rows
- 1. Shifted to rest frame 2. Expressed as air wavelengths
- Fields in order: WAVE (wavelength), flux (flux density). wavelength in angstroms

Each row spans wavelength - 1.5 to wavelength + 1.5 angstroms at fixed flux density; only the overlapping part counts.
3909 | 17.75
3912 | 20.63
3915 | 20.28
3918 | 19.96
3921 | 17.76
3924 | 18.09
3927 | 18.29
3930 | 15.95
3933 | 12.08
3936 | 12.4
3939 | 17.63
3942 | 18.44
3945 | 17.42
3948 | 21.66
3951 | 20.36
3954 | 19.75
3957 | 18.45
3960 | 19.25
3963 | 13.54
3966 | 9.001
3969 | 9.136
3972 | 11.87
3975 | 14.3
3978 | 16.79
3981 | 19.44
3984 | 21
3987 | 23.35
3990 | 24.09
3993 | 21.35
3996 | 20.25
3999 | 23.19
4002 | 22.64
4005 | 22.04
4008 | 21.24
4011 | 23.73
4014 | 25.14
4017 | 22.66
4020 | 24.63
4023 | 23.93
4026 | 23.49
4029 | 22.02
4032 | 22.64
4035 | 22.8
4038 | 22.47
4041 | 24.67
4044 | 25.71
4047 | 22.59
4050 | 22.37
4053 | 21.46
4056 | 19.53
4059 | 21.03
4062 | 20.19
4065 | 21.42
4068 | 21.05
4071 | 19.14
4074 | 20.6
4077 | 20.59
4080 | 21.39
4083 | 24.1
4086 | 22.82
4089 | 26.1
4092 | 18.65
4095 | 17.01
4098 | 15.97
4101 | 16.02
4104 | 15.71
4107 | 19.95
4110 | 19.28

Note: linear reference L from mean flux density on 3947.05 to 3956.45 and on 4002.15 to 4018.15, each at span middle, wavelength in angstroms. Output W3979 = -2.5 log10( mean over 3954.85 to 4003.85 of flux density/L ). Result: 0.198 mag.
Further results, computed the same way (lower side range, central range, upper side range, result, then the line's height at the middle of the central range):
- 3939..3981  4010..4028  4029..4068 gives -0.18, 20.2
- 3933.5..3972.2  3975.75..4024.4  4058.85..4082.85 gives -0.22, 18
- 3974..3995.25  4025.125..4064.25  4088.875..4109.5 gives -0.17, 19.1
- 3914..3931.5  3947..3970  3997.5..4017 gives 0.22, 20.3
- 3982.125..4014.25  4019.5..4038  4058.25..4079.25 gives -0.07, 21.6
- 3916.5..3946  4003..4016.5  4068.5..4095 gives -0.20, 19.2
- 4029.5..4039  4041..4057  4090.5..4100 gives -0.07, 21.3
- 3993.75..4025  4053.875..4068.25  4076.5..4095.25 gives 0.08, 22.2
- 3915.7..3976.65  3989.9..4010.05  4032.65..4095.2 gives -0.17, 18.8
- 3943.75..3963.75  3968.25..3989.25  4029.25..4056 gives 0.17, 20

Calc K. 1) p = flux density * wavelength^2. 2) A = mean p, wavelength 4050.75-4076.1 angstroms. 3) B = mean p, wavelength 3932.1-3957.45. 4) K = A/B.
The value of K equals 1.24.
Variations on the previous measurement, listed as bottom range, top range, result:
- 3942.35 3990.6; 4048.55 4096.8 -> 1.28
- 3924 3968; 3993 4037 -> 1.42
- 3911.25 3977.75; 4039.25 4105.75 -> 1.34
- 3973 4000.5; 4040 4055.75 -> 1.17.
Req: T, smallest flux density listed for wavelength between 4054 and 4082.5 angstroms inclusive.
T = 19.14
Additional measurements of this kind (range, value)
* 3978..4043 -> 16.79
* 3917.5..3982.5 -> 9.001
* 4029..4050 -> 22.02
